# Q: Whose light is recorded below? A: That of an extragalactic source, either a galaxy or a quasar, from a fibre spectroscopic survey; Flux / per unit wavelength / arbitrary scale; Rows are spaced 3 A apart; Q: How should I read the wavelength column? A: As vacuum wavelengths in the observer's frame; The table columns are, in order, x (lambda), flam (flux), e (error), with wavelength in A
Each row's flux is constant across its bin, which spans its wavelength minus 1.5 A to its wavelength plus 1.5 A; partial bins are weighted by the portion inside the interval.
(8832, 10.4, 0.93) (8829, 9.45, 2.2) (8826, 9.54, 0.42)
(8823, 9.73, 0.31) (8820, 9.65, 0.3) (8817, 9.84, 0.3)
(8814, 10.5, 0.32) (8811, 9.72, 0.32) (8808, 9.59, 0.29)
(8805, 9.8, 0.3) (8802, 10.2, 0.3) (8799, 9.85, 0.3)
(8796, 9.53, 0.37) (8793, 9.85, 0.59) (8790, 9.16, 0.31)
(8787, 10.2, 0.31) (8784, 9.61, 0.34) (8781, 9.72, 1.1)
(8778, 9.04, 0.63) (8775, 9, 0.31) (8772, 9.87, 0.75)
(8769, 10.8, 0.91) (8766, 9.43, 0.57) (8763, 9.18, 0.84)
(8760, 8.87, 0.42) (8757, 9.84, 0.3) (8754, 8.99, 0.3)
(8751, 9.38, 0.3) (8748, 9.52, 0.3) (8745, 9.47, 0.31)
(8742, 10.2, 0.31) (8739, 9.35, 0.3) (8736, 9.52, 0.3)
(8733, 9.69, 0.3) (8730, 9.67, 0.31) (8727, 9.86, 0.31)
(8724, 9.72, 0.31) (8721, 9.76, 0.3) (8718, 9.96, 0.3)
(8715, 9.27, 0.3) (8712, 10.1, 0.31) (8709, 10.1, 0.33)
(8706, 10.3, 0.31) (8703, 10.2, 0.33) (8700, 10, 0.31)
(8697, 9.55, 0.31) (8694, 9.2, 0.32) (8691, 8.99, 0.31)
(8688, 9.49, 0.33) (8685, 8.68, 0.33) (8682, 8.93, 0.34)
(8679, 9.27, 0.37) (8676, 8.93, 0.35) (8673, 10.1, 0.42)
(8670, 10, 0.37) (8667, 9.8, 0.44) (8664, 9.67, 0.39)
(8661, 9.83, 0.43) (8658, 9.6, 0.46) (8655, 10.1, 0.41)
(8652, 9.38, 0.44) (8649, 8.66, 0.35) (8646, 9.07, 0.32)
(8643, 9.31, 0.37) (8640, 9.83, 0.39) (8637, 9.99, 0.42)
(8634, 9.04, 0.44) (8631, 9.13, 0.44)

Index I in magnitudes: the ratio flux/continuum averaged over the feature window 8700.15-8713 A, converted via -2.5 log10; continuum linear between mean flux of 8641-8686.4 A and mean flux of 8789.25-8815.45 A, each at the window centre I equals -0.07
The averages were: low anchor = 9.43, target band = 10.2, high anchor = 9.82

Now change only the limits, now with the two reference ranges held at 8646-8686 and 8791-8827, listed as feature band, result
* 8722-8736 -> -0.01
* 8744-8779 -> 0.03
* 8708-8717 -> -0.03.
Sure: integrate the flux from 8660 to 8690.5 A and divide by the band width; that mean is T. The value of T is 9.45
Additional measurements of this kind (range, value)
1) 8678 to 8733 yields 9.62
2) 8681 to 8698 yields 9.13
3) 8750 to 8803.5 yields 9.59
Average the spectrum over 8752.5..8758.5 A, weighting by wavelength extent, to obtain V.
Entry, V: 9.41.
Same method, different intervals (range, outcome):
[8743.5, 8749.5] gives 9.49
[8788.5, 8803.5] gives 9.72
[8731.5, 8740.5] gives 9.52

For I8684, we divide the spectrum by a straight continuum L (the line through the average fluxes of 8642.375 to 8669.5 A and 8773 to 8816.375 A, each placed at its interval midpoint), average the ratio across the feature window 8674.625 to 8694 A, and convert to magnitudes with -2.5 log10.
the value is 0.06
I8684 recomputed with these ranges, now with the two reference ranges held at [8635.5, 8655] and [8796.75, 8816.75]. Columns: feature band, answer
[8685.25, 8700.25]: 0.03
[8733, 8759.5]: 0.02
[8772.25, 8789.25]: 0.04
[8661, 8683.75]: 0.00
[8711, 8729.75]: -0.01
